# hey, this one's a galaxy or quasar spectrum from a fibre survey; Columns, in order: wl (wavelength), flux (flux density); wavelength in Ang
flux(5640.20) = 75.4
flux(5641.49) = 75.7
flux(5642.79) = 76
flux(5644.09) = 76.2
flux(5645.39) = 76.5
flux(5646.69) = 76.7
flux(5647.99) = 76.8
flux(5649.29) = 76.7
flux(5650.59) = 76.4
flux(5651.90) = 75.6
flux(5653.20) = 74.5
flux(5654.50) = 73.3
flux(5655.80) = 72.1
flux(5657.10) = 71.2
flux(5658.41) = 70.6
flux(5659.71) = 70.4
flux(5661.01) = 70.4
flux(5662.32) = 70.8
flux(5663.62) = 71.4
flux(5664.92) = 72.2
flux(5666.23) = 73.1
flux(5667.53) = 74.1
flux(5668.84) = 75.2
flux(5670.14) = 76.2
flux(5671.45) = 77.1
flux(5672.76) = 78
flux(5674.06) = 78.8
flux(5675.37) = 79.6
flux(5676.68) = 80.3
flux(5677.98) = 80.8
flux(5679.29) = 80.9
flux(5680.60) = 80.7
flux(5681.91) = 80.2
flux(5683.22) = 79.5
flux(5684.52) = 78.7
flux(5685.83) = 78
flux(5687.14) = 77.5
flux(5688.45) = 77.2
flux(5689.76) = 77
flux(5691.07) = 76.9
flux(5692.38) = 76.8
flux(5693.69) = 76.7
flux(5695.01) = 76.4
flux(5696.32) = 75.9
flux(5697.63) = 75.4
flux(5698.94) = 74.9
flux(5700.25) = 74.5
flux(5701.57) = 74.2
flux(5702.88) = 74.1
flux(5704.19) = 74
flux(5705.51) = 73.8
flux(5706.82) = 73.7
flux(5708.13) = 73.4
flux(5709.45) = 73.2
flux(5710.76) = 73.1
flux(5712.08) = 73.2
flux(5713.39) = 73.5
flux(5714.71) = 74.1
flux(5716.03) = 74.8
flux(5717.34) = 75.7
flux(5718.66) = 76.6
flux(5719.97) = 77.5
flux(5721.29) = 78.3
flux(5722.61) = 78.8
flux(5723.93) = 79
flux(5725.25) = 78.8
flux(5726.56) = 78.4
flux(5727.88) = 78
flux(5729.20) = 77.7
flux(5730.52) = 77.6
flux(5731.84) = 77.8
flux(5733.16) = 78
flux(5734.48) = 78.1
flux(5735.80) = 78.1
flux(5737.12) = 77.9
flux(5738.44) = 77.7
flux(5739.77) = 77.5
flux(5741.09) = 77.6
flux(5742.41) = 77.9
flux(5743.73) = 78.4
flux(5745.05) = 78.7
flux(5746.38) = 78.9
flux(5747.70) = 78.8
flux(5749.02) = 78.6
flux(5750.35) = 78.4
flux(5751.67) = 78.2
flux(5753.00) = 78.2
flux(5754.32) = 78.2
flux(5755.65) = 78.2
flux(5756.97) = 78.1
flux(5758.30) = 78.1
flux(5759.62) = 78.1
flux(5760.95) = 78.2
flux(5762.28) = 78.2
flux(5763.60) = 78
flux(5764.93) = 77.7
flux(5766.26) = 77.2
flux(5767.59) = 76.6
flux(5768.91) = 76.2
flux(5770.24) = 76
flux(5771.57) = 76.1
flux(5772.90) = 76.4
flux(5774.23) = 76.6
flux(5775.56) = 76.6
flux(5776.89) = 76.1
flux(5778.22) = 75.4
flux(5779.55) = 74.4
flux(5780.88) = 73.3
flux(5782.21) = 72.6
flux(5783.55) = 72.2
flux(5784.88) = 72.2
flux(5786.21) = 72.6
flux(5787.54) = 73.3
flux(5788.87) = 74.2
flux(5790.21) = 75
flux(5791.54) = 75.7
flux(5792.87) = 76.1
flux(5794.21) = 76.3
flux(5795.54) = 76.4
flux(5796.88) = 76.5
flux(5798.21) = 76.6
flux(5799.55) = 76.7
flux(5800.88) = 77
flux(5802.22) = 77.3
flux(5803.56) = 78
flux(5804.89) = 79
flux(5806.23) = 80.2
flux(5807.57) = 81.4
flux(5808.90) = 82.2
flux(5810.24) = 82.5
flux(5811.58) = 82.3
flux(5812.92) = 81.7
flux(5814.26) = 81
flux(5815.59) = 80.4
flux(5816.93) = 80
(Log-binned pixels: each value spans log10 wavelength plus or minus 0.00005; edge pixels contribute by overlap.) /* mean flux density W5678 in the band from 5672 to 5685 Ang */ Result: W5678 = 79.8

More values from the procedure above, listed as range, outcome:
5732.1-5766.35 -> 78.1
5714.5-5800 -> 76.8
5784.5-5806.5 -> 76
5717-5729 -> 78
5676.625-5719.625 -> 76.2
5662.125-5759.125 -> 76.9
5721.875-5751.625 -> 78.2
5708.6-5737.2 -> 76.7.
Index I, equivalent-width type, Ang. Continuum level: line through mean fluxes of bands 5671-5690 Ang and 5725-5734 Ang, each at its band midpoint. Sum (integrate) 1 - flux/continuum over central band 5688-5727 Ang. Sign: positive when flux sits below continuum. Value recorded 1.4 Ang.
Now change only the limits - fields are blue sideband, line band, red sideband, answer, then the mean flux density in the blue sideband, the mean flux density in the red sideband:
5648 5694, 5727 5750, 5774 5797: -0.9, 76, 74.7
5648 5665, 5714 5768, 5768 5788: -2.7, 72.9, 74.7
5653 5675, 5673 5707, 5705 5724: -1.3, 73.6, 75.2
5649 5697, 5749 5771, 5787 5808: -0.3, 76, 76.8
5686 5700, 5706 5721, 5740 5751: 0.5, 76.5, 78.4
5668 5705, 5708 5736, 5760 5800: 0.0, 77.3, 75.6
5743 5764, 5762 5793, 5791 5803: 0.8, 78.4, 76.5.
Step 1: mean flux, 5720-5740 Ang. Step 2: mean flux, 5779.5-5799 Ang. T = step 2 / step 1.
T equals 0.95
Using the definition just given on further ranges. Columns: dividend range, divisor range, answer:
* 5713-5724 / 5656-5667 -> 1.07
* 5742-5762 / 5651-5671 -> 1.08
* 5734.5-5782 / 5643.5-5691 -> 1.02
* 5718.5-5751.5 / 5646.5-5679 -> 1.04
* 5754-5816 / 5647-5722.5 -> 1.02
